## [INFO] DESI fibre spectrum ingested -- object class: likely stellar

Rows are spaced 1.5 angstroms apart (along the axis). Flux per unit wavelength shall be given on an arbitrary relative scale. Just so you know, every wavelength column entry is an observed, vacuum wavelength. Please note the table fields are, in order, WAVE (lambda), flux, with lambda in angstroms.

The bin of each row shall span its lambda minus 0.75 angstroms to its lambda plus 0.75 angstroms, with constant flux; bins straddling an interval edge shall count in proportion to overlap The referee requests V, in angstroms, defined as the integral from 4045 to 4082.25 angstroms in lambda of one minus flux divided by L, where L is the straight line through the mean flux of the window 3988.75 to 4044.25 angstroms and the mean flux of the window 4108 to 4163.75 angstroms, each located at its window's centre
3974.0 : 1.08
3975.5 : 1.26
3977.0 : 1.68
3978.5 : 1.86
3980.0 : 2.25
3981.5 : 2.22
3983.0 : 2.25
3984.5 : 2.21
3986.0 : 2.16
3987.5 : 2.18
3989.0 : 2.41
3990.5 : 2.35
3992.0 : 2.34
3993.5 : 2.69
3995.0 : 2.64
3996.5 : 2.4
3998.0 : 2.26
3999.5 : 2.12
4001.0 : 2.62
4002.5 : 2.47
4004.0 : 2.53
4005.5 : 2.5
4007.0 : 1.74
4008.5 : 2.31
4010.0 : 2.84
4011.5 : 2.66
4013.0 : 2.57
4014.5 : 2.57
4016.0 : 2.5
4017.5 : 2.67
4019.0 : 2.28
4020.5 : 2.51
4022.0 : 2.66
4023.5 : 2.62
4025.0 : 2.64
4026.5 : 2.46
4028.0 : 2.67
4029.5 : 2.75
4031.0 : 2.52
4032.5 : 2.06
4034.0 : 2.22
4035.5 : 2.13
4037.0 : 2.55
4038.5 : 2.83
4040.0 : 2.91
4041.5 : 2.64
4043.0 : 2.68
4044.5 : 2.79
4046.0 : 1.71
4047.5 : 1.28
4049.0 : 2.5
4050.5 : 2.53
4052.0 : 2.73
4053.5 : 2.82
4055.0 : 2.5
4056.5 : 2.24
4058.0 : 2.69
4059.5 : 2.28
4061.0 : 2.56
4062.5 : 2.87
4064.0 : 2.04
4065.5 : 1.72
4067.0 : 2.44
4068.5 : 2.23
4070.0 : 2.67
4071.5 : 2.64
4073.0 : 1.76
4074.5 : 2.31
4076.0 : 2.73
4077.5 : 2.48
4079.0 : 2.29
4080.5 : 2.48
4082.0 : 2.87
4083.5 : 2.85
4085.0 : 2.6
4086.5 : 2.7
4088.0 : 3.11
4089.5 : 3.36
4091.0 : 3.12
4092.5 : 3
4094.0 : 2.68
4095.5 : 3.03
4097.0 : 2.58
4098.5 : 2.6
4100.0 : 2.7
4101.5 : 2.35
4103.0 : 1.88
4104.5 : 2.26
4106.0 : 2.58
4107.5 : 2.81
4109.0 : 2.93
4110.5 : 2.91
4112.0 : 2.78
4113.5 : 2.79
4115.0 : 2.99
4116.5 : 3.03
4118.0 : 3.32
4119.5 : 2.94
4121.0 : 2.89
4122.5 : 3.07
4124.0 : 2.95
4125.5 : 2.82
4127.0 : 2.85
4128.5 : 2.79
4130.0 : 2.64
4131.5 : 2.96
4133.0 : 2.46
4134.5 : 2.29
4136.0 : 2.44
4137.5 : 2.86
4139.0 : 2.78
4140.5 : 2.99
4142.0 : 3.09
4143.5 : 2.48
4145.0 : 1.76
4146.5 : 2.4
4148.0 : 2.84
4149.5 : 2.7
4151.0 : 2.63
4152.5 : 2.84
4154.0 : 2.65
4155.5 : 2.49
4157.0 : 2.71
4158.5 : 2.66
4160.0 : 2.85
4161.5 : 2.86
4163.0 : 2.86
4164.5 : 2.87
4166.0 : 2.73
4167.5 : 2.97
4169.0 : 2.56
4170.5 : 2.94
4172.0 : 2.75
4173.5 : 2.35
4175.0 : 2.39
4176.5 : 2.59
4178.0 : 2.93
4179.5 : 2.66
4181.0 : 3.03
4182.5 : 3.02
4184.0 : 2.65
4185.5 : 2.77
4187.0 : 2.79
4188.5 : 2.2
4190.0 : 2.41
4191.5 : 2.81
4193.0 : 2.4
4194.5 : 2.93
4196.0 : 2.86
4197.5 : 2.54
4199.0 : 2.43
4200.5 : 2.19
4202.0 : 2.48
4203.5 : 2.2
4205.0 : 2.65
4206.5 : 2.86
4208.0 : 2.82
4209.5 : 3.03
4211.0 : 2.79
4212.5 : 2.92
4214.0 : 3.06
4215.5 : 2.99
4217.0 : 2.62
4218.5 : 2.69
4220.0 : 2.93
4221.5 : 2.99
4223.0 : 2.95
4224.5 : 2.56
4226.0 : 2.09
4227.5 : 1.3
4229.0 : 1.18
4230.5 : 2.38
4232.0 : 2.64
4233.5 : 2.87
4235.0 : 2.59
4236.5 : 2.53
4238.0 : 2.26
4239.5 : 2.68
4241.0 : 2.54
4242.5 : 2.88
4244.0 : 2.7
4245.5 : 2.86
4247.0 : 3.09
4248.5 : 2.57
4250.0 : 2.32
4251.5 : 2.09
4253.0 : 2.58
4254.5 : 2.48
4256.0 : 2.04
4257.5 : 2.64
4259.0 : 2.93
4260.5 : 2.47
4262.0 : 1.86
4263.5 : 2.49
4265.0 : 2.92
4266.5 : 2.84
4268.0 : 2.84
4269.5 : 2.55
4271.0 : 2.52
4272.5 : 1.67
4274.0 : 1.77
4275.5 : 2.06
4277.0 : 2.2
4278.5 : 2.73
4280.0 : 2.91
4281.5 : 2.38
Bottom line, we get 3.34 angstroms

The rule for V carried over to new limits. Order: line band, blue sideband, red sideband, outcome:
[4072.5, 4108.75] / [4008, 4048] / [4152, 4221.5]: -0.9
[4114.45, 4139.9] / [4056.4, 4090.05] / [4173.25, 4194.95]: -2.3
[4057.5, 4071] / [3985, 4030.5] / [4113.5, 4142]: 1.3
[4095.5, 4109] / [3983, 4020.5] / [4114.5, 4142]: 1.1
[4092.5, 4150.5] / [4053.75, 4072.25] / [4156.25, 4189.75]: -3.1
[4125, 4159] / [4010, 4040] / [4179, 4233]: -1.0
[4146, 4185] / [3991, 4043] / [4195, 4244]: -2.6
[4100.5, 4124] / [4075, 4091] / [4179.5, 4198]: -0.3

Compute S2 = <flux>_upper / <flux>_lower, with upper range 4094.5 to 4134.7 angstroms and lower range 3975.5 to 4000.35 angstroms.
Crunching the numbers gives 1.24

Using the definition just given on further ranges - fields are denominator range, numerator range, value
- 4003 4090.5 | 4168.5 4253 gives 1.05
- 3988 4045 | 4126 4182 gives 1.08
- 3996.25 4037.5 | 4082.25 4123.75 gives 1.14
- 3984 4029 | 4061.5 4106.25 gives 1.04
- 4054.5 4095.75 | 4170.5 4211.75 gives 1.03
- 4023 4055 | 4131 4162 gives 1.07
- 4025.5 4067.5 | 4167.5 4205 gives 1.08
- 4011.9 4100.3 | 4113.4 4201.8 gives 1.07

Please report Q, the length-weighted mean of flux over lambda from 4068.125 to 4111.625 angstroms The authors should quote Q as 2.64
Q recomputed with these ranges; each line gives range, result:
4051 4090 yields 2.53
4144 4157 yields 2.55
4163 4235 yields 2.64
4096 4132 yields 2.77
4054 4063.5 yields 2.52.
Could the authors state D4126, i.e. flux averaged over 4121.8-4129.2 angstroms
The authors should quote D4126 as 2.9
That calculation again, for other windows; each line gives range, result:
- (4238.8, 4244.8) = 2.7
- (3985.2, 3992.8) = 2.29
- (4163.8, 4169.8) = 2.78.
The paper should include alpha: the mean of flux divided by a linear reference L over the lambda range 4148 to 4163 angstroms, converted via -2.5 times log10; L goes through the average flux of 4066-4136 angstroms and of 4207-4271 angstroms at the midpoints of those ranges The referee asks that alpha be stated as -0.028 mag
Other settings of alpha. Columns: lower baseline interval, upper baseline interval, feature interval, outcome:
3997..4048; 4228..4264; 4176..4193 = -0.097 mag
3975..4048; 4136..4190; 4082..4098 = -0.141 mag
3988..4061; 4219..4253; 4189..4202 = -0.027 mag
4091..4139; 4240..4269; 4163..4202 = 0.001 mag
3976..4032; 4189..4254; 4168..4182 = -0.064 mag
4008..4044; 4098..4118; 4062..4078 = 0.124 mag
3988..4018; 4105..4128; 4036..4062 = 0.064 mag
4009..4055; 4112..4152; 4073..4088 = 0.024 mag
